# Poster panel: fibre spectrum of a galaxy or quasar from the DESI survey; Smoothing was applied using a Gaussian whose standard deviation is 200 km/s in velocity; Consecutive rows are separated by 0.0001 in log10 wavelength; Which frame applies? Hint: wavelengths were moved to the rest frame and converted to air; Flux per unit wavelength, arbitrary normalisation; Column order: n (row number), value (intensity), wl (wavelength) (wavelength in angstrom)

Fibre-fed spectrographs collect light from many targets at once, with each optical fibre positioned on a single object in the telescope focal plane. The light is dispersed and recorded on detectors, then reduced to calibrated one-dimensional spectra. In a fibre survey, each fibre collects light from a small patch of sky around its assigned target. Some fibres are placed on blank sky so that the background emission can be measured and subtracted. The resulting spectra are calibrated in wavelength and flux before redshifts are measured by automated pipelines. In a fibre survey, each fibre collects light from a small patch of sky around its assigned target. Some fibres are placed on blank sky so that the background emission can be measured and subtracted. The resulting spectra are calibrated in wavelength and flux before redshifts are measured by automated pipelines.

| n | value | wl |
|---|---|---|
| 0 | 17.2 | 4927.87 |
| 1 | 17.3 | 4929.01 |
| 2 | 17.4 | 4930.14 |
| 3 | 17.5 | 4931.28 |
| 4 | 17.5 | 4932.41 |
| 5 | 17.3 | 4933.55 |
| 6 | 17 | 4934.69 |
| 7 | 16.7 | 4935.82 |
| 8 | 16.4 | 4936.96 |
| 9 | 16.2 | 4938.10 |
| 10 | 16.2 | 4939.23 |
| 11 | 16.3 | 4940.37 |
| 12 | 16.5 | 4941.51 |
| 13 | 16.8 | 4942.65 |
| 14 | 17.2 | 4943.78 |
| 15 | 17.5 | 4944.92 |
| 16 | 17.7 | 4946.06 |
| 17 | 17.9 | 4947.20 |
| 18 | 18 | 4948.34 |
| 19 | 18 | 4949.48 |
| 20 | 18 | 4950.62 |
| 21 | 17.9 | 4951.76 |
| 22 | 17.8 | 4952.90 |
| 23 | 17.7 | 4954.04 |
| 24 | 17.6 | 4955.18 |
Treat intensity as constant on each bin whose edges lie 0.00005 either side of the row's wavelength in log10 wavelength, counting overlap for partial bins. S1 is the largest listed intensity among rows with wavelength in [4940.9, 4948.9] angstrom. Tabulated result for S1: 18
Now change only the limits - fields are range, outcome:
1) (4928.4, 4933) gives 17.5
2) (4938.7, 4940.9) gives 16.3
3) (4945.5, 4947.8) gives 17.9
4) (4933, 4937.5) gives 17.3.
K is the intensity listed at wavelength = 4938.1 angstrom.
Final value 16.2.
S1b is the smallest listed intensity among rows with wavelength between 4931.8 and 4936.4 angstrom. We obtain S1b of 16.7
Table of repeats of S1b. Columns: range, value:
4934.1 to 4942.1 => 16.2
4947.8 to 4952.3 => 17.9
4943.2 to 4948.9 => 17.2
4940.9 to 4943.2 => 16.5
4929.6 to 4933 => 17.4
